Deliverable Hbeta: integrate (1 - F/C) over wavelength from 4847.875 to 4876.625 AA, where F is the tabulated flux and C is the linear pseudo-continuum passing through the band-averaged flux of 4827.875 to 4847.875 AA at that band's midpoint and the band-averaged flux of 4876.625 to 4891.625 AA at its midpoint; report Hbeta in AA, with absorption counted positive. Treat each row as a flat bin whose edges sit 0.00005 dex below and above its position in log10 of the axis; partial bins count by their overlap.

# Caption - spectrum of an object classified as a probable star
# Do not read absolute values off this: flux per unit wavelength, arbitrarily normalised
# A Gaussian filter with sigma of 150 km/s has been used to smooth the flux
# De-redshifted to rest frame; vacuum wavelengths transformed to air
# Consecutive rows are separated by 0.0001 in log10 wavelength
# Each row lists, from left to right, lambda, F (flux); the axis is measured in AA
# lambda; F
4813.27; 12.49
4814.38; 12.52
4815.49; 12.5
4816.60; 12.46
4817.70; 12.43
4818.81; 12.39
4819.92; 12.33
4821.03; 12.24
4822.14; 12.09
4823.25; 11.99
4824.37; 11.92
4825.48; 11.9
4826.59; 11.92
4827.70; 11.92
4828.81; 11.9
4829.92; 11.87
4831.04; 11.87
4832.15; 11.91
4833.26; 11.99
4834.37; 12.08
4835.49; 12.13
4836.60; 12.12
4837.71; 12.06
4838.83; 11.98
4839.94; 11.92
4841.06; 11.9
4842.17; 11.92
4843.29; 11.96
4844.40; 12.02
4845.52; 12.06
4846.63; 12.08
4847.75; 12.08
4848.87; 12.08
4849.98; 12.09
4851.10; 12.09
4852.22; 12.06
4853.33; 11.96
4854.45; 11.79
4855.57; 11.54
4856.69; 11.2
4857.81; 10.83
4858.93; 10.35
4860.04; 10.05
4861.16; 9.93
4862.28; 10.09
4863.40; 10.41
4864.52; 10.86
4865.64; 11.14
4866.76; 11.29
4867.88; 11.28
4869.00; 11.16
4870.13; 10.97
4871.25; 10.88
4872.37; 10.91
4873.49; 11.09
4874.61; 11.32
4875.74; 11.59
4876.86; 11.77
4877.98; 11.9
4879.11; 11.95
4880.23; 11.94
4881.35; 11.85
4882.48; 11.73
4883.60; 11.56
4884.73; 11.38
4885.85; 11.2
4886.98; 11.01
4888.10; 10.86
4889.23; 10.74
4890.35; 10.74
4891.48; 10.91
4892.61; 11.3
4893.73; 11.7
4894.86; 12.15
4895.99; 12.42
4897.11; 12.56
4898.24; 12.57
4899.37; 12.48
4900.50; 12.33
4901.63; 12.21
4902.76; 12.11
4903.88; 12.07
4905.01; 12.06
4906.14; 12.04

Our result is 1.2 AA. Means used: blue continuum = 12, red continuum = 11.4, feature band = 11.2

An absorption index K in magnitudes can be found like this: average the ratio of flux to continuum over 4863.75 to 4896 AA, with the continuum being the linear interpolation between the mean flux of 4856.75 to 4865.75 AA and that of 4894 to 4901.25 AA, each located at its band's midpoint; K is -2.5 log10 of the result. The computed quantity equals 0.01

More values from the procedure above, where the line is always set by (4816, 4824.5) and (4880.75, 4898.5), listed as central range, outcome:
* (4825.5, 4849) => 0.008 mag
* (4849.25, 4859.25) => 0.029 mag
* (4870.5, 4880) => 0.022 mag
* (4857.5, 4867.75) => 0.119 mag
